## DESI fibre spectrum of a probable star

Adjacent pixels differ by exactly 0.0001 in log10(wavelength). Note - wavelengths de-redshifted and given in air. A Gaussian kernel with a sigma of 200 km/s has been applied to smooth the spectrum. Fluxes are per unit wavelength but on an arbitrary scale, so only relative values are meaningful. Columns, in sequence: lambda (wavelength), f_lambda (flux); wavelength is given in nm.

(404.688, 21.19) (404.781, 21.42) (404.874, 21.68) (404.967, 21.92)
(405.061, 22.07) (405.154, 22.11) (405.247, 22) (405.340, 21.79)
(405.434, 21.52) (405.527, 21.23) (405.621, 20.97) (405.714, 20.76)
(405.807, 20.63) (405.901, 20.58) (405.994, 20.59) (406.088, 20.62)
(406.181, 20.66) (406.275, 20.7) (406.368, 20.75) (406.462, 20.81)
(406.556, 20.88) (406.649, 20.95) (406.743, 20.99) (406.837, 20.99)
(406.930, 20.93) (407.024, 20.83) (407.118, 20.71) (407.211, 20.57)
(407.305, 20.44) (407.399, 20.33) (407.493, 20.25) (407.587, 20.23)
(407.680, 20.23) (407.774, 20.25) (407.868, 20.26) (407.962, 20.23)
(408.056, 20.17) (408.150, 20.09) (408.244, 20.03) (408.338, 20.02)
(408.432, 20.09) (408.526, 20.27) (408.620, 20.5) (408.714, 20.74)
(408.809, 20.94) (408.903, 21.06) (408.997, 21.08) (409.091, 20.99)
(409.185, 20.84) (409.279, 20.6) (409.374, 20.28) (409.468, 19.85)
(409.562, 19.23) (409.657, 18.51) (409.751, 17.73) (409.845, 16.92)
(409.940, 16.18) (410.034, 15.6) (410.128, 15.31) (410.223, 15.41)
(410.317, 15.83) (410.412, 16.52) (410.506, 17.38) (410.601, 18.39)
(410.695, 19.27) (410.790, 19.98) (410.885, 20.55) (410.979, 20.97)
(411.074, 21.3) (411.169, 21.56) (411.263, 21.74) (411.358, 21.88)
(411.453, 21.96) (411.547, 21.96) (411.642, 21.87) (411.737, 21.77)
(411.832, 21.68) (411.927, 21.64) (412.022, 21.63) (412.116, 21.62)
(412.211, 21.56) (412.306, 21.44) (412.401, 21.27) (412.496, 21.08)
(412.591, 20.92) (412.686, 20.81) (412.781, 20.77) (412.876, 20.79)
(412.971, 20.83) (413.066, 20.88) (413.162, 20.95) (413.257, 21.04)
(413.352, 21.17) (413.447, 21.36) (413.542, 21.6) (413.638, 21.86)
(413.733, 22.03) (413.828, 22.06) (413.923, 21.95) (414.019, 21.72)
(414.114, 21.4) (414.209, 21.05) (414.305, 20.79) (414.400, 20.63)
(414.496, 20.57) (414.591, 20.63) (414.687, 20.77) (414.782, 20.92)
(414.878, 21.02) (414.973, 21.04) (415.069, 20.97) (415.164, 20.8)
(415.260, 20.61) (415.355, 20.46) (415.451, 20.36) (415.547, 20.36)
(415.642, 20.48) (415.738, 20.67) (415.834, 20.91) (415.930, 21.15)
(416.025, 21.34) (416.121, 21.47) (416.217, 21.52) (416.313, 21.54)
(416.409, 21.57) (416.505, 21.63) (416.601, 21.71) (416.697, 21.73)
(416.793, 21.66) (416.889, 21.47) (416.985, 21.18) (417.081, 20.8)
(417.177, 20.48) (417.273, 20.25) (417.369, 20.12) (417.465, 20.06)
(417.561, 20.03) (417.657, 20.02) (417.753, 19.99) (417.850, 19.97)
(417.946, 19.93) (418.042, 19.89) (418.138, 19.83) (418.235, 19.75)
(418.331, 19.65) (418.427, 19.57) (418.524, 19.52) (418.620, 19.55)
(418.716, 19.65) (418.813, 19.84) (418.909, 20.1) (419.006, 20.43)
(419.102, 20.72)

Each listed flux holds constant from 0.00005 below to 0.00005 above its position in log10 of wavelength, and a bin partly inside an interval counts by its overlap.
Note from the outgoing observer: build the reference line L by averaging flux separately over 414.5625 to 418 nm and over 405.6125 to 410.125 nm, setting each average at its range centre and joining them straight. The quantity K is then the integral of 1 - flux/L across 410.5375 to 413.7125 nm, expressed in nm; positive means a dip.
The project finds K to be -0.104 nm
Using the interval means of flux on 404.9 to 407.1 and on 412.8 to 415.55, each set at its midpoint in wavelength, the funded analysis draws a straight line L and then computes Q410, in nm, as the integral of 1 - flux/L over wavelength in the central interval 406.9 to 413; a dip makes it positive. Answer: 0.28 nm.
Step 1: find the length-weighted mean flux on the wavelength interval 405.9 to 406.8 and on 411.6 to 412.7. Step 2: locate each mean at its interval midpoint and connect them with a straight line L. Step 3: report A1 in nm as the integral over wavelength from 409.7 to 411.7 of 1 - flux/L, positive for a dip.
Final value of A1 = 0.22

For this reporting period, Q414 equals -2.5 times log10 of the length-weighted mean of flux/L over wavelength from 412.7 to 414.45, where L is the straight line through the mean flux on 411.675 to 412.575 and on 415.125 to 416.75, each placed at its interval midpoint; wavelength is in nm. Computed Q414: 0.00 mag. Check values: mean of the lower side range 21.5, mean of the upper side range 21.1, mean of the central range 21.3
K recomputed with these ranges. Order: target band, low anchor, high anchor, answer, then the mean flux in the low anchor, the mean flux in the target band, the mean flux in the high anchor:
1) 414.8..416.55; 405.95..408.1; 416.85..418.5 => -0.07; 20.6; 21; 20.2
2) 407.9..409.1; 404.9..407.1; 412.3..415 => 0.04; 21.1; 20.5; 21.1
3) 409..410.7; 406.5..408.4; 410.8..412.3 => 0.24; 20.5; 18.1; 21.5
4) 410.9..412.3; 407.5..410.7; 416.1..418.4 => -0.14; 19.2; 21.6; 20.7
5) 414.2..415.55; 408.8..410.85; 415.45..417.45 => -0.02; 18.5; 20.7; 21.1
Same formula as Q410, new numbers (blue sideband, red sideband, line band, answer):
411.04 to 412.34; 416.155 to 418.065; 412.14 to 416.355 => 0.04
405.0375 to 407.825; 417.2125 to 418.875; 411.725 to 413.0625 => -0.06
